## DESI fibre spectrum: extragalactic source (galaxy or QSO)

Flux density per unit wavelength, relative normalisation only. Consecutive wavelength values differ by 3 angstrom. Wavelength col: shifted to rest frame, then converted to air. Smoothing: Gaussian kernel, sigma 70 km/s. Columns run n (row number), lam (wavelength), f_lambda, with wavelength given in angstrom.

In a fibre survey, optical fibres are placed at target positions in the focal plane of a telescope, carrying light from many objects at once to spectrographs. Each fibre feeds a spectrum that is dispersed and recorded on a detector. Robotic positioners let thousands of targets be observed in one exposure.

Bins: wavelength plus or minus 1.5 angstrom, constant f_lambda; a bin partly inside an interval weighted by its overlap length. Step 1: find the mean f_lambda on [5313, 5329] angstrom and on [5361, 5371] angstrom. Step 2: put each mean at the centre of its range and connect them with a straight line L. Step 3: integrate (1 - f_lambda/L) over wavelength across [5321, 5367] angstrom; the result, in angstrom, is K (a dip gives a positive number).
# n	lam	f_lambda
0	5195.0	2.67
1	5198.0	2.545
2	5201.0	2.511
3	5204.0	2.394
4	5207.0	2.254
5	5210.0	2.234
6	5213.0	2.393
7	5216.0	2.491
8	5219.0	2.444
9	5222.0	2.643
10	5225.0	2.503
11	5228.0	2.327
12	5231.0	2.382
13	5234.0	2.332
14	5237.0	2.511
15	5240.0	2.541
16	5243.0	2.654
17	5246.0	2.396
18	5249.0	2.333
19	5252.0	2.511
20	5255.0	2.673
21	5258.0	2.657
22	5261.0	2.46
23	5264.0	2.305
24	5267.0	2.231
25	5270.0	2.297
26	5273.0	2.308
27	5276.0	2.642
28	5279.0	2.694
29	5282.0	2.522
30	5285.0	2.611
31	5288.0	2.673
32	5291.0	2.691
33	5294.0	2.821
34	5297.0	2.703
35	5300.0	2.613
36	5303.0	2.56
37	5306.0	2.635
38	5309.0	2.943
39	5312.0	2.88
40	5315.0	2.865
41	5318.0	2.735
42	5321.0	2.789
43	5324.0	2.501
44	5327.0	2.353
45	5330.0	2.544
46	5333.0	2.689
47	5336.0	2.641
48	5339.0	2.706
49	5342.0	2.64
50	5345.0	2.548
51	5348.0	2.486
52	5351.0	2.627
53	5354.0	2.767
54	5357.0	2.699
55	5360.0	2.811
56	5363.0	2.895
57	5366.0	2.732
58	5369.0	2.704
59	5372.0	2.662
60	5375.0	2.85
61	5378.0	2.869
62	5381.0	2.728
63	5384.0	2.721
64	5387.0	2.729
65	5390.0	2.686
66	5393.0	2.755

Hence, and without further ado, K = 1.2 angstrom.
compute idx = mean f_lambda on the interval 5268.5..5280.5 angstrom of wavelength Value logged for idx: 2.49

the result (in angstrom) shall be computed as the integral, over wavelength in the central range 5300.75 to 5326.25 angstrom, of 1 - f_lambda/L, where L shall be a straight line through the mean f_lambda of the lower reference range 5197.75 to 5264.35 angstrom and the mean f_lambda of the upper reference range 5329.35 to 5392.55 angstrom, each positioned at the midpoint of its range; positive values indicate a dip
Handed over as -1.1 angstrom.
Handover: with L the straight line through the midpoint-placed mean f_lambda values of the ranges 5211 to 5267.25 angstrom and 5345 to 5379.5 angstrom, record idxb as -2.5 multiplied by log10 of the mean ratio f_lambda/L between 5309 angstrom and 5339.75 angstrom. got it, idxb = -0.01 mag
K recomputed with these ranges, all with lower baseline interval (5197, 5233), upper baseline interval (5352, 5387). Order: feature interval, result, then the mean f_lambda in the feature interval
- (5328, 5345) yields 0.4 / 2.63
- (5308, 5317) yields -0.8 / 2.88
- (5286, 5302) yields -0.6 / 2.69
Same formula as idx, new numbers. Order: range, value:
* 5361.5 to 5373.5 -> 2.75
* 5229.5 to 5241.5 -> 2.44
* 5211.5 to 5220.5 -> 2.44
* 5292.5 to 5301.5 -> 2.71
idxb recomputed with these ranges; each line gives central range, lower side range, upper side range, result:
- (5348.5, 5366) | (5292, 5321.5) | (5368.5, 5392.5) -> 0.00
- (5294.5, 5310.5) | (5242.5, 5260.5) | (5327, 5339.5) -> -0.05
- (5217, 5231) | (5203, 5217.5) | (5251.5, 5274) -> -0.04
